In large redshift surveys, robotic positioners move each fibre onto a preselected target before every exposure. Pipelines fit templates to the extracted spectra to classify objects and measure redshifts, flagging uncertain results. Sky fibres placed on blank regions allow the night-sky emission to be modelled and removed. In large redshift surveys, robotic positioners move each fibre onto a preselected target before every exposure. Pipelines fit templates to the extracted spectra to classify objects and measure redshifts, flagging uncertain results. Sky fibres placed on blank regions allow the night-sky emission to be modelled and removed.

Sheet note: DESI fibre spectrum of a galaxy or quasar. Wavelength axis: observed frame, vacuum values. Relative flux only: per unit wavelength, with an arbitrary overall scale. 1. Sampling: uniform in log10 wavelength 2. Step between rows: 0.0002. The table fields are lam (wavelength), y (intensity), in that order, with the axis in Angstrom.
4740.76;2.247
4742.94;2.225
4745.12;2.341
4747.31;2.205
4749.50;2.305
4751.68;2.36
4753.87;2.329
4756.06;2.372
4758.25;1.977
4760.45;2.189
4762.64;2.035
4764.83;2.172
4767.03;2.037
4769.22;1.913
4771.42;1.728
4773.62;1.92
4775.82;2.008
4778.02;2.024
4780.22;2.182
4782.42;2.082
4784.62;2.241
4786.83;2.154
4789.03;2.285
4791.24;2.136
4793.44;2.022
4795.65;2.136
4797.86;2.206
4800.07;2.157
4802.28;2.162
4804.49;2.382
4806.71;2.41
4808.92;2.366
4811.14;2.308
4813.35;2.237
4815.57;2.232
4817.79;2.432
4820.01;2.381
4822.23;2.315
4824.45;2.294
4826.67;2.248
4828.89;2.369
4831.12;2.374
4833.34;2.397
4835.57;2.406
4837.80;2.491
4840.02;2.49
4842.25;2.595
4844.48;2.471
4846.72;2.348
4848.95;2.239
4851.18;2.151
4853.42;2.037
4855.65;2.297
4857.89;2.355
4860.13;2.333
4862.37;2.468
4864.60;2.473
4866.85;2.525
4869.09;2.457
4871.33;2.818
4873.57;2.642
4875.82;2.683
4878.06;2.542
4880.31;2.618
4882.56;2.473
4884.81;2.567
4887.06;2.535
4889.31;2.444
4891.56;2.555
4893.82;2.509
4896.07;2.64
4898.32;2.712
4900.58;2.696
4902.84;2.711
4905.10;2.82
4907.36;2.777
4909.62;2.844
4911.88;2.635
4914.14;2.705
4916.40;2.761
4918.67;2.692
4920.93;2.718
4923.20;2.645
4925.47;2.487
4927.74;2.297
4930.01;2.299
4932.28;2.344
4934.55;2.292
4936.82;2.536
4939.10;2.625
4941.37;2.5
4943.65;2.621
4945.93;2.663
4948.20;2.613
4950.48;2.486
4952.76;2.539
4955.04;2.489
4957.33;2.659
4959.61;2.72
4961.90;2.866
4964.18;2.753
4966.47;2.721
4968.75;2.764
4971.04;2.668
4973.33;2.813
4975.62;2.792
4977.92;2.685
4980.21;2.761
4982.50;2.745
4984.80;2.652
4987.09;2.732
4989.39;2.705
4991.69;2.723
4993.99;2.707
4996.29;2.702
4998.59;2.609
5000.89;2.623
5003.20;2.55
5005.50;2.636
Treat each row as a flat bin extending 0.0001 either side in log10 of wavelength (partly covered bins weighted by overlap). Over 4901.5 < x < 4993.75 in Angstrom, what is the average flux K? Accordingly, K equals 2.65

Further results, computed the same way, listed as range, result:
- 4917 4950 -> 2.53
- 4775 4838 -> 2.25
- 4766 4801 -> 2.08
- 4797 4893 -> 2.4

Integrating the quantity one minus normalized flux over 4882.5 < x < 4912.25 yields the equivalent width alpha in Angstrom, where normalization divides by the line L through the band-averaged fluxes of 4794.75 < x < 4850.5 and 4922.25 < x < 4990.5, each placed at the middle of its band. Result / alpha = -1.78 Angstrom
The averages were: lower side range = 2.34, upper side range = 2.62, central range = 2.64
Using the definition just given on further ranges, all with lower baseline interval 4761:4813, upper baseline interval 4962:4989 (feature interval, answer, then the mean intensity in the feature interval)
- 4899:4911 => -1.20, 2.76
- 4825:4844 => -1.08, 2.42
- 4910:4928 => -0.59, 2.64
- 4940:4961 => 0.54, 2.59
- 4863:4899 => -1.99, 2.57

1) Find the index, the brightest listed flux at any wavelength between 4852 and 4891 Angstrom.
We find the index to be 2.818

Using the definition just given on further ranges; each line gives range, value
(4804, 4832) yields 2.432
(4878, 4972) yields 2.866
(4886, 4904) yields 2.712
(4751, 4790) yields 2.372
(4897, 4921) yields 2.844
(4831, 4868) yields 2.595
